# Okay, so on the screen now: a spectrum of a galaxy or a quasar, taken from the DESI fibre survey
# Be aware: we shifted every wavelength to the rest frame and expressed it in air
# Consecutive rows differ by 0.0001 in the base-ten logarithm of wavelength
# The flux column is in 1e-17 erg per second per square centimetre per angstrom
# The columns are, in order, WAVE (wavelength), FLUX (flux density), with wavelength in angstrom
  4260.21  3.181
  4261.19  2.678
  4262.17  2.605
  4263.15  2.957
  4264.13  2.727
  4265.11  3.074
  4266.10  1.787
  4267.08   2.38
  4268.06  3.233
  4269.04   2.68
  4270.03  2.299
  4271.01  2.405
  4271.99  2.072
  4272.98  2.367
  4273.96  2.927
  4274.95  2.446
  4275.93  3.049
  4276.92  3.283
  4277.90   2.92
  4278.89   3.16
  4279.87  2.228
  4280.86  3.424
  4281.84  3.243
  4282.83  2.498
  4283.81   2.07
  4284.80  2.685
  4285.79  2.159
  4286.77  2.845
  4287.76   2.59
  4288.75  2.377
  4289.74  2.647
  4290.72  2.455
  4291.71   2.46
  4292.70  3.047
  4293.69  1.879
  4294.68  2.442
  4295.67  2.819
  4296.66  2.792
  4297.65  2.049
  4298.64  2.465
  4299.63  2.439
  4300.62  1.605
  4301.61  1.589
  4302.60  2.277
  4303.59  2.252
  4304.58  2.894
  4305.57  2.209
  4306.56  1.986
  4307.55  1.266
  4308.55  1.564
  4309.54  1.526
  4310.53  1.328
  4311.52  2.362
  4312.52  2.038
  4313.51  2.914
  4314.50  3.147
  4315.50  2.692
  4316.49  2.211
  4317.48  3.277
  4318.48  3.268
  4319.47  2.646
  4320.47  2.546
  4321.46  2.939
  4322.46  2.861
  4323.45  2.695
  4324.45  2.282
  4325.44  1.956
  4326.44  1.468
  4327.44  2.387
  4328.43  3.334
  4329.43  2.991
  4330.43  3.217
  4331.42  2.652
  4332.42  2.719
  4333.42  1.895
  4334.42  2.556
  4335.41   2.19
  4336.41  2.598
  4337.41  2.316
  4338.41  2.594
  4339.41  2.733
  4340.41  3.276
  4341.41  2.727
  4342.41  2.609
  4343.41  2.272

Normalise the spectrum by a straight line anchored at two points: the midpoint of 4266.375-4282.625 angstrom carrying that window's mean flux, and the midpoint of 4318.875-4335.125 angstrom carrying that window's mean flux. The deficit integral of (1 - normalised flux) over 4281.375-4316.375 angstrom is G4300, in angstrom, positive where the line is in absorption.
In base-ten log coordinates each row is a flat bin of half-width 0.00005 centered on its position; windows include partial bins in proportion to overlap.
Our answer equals 4.4 angstrom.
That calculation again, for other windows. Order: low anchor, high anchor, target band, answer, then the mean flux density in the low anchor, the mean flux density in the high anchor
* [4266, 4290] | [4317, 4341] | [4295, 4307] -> 1.6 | 2.64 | 2.64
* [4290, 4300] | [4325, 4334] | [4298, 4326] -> 2.0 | 2.49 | 2.52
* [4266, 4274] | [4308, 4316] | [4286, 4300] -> -1.2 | 2.47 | 2.19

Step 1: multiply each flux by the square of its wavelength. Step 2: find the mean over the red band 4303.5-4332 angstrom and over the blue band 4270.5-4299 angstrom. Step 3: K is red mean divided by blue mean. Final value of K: 0.95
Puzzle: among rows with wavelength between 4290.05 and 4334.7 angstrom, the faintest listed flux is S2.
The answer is 1.266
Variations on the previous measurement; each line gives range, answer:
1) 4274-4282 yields 2.228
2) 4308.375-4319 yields 1.328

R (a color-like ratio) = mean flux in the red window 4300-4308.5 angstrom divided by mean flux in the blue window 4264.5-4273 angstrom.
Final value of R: 0.8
